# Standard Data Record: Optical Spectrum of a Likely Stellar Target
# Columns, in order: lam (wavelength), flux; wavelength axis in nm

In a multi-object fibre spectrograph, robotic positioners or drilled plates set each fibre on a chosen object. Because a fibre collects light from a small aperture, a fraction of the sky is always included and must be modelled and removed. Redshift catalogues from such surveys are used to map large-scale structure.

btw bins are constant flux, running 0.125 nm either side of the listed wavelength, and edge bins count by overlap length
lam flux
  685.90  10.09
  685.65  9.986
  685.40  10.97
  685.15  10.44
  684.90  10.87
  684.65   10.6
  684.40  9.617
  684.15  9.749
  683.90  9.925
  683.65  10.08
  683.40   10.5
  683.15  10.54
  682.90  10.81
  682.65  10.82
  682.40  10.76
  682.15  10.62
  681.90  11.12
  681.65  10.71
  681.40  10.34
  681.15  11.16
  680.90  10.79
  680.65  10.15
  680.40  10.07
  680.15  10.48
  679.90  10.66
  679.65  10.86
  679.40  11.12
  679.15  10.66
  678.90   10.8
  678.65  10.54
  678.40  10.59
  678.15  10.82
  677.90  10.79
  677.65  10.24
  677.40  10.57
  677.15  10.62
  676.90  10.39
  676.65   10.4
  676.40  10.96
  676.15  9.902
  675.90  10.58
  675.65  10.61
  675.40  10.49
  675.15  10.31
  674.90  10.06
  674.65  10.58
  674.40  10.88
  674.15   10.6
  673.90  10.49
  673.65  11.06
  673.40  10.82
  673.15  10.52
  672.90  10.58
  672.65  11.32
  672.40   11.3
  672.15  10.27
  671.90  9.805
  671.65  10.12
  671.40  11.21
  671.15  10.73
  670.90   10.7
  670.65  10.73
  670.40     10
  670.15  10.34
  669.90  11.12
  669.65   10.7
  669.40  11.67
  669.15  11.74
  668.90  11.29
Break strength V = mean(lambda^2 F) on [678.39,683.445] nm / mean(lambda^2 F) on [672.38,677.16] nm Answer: 1.02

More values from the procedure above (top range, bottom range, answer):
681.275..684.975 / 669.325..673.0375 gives 1.01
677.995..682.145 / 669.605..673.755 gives 1.03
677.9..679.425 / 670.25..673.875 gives 1.03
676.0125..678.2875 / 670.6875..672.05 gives 1.02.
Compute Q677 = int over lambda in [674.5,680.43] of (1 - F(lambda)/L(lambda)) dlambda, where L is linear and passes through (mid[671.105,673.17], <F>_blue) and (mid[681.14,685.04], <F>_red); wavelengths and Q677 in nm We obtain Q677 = 0.01 nm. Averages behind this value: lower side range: 10.7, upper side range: 10.5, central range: 10.6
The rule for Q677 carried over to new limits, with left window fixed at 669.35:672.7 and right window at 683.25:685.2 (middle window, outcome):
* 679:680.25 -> -0.05 nm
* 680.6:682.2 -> -0.06 nm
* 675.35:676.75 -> 0.00 nm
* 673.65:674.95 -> 0.00 nm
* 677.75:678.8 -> -0.03 nm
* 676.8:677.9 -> 0.00 nm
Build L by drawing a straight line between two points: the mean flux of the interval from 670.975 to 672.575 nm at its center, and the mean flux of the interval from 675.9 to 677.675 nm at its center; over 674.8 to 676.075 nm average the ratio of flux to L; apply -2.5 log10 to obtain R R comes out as 0.01 mag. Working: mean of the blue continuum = 10.6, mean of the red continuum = 10.5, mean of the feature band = 10.4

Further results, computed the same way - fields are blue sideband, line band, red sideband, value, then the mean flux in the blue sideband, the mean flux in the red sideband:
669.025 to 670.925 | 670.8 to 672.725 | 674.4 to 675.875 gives 0.007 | 10.9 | 10.5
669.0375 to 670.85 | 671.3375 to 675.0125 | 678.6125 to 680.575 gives 0.017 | 10.9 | 10.6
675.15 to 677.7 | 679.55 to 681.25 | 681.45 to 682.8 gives 0.011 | 10.5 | 10.8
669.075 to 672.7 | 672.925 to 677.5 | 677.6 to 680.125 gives 0.019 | 10.8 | 10.7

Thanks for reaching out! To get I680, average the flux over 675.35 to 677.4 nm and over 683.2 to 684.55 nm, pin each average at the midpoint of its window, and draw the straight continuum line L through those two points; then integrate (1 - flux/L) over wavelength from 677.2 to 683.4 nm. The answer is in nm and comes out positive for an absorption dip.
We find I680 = -0.25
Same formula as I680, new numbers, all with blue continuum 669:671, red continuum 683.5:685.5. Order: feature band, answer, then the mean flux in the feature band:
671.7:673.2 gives 0.02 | 10.6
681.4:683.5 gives -0.07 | 10.7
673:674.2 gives 0.00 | 10.7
